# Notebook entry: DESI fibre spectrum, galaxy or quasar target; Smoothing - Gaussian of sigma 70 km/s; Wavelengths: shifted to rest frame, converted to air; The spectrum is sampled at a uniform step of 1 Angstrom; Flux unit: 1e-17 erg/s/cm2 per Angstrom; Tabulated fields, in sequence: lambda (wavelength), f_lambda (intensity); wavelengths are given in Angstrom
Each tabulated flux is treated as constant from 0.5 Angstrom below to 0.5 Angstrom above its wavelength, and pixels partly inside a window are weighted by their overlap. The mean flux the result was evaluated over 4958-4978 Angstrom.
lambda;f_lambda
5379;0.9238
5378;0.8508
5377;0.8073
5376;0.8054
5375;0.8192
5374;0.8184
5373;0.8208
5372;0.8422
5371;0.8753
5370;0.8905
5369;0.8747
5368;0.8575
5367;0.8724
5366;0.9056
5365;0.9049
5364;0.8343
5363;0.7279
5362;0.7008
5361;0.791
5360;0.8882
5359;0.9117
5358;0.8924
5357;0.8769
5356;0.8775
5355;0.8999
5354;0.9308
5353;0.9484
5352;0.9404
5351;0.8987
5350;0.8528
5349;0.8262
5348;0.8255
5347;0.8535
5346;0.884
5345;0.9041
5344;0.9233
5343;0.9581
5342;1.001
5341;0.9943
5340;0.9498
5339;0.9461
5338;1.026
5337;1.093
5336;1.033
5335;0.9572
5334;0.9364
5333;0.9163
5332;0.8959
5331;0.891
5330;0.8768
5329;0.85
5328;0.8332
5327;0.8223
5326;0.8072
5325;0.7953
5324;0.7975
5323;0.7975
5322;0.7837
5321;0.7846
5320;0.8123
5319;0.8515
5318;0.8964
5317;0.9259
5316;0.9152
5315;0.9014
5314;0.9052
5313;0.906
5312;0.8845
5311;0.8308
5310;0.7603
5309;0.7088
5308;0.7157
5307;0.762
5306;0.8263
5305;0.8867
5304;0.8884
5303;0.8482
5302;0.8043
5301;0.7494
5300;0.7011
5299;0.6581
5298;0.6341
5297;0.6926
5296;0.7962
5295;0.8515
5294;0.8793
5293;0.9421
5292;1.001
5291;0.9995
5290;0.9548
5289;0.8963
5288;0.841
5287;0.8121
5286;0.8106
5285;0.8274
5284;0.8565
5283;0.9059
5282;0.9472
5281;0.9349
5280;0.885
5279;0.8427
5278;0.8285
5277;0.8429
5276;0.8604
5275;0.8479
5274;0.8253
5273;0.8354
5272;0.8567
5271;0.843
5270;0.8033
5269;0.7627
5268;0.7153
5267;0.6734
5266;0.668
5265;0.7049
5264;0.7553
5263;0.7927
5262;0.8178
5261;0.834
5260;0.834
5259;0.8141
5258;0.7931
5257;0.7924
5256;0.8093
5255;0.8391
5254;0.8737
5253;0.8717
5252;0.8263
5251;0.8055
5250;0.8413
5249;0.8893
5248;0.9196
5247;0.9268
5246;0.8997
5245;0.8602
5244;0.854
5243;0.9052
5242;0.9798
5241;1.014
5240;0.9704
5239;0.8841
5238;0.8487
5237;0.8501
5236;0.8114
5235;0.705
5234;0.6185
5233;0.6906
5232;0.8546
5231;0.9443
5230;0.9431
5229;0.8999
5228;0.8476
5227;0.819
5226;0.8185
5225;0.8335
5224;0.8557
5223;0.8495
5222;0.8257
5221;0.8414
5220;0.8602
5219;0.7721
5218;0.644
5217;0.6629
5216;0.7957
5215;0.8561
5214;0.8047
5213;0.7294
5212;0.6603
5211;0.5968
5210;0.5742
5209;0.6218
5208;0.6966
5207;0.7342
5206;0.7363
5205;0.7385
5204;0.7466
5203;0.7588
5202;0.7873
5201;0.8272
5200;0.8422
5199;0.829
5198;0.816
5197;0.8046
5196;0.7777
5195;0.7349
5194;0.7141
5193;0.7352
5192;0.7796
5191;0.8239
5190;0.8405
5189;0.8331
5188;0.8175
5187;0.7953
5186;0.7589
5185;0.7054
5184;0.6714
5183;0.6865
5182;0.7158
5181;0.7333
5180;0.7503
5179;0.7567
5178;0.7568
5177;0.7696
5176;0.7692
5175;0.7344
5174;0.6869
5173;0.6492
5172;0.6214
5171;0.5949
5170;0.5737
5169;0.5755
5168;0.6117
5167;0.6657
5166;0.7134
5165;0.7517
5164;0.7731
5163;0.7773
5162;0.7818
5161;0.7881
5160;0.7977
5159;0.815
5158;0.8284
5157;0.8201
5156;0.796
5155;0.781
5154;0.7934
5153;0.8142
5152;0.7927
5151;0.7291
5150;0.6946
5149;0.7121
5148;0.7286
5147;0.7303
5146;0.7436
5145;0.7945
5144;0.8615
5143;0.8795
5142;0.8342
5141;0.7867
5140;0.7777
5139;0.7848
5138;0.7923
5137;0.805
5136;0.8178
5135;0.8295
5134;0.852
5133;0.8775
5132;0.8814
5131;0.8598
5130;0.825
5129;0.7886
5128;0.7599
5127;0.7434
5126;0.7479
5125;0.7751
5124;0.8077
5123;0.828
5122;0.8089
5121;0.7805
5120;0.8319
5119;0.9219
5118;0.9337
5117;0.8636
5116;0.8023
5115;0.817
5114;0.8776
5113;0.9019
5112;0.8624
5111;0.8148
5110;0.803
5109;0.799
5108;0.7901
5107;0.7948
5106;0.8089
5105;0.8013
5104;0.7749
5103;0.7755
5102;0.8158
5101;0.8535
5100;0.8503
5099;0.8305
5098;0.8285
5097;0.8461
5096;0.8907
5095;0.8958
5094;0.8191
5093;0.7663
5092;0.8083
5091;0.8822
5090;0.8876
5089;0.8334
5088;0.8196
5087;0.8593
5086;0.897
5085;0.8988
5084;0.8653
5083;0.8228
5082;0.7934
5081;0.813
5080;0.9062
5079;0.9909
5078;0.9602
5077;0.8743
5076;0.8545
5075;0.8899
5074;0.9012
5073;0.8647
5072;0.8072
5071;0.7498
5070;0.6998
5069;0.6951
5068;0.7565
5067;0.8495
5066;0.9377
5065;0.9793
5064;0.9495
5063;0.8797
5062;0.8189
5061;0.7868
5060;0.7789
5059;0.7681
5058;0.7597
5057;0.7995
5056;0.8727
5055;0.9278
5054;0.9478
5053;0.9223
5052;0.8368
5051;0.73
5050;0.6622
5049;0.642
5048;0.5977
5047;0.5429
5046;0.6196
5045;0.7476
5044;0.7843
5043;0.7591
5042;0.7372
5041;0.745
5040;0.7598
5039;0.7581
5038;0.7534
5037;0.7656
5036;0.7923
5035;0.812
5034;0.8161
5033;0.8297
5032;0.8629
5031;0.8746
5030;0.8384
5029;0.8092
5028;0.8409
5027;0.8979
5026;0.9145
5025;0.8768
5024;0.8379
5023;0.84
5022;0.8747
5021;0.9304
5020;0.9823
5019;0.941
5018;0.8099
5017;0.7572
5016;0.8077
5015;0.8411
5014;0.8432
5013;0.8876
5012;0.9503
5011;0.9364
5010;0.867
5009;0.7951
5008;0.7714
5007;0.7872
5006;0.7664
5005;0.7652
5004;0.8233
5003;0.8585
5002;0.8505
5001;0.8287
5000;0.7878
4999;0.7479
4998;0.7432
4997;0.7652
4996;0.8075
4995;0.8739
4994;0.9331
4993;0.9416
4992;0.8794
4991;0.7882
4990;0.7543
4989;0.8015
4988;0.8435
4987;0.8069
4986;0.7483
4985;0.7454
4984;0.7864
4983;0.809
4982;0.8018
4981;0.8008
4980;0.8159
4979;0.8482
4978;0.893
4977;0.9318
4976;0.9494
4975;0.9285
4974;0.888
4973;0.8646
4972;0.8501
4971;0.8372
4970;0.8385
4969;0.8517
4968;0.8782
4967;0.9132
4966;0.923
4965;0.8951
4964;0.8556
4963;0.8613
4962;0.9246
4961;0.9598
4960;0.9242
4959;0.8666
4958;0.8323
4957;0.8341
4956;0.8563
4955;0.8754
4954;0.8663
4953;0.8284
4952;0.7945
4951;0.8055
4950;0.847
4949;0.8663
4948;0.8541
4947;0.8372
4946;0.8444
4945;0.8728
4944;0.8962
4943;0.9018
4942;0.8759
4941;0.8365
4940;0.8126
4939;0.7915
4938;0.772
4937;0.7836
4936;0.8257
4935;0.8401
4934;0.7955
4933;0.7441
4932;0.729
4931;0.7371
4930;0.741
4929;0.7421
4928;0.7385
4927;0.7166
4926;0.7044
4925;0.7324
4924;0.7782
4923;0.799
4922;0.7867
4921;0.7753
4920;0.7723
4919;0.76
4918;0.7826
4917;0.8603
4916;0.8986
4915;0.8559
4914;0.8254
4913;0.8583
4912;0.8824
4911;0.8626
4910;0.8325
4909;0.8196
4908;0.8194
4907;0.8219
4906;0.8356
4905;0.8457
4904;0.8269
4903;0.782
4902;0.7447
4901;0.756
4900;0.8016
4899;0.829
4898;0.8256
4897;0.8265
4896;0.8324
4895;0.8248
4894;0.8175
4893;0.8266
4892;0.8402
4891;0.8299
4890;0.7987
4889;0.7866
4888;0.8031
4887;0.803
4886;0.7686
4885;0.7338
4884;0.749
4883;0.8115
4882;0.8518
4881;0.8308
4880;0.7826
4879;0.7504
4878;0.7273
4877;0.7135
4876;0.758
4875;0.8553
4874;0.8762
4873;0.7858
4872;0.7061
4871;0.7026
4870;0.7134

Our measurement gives 0.89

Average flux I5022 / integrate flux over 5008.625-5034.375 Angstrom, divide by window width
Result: 0.865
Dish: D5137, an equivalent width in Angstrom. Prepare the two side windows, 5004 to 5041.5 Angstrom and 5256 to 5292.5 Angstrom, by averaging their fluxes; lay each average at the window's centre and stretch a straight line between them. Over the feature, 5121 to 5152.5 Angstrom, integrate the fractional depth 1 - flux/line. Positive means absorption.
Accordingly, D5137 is 1.5 Angstrom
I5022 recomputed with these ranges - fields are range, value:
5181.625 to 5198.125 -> 0.765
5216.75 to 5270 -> 0.826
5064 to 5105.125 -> 0.847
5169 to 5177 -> 0.663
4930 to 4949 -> 0.819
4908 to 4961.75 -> 0.82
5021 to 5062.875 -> 0.796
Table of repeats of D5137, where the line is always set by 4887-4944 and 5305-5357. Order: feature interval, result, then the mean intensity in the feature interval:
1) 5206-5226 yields 2.6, 0.75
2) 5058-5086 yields -0.5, 0.847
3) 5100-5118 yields 0.3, 0.825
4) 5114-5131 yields 0.5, 0.818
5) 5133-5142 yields 0.4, 0.811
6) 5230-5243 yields 0.2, 0.854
